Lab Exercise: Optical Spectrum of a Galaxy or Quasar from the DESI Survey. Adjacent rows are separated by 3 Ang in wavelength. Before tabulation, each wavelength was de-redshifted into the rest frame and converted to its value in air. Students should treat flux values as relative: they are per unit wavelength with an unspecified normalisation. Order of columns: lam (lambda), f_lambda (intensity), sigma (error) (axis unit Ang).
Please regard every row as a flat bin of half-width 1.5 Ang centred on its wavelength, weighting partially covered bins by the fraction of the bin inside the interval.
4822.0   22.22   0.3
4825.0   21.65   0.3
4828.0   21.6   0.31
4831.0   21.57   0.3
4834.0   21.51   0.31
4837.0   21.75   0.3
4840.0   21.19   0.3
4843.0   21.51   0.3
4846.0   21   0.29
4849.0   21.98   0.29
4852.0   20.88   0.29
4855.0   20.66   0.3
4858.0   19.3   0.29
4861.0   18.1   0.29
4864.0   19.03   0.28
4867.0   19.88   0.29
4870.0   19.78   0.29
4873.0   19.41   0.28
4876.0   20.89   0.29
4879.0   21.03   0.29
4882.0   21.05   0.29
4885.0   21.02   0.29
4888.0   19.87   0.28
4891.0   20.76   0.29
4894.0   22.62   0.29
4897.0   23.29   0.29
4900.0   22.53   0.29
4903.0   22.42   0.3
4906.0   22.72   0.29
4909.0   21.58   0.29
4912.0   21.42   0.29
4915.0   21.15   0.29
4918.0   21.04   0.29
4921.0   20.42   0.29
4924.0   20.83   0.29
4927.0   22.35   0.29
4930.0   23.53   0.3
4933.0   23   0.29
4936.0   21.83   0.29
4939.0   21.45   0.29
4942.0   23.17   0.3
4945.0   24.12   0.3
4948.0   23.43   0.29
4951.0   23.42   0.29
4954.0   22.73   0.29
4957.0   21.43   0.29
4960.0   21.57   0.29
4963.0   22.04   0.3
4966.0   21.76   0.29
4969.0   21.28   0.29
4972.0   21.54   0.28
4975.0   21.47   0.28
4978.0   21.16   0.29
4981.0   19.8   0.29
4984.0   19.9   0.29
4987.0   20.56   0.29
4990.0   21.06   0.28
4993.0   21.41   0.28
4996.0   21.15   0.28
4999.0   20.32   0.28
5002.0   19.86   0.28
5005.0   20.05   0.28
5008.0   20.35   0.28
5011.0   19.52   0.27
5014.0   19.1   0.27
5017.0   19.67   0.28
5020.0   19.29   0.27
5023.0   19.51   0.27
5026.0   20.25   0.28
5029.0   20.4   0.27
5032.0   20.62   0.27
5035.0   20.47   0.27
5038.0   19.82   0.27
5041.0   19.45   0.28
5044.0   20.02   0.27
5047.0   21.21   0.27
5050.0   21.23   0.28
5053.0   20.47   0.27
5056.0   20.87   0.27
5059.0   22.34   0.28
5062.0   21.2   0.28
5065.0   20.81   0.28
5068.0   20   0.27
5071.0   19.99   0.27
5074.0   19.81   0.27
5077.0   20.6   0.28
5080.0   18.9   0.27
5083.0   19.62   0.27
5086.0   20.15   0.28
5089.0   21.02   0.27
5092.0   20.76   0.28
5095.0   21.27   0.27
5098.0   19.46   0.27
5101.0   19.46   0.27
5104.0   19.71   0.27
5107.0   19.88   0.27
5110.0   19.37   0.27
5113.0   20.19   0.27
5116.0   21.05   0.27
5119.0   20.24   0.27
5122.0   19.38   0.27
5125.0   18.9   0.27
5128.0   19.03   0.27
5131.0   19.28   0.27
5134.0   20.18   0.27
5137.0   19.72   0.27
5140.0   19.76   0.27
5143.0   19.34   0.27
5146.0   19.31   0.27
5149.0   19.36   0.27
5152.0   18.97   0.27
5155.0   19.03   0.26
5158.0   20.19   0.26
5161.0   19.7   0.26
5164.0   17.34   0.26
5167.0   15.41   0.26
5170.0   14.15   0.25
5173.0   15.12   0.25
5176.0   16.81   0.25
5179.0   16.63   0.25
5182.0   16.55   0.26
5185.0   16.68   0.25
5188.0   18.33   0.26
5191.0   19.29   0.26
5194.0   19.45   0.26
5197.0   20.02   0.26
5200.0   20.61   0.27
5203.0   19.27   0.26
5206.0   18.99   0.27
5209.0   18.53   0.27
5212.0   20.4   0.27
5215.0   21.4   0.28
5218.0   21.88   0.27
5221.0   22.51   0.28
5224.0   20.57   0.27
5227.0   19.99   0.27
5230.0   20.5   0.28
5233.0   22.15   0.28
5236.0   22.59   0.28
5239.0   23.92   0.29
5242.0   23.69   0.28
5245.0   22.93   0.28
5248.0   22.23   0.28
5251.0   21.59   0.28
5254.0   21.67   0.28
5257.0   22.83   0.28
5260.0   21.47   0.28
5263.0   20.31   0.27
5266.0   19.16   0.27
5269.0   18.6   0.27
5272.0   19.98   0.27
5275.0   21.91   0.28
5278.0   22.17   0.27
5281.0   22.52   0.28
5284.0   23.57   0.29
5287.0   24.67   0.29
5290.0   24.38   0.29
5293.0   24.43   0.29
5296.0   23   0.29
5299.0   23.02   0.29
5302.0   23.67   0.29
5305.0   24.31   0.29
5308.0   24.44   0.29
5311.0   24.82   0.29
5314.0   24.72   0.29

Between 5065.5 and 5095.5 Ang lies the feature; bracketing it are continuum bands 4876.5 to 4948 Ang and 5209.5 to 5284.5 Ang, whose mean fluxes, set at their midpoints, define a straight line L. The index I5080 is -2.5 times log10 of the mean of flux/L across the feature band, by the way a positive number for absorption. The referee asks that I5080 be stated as 0.08 mag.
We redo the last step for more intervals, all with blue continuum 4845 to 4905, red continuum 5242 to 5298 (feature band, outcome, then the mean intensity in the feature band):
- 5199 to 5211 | 0.14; 19.3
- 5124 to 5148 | 0.12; 19.4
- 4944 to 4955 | -0.12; 23.4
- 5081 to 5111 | 0.08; 20.1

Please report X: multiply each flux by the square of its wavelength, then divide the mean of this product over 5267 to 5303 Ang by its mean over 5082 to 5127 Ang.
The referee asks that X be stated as 1.2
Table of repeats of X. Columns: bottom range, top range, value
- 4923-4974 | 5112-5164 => 0.94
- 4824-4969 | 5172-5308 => 1.12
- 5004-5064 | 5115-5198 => 0.96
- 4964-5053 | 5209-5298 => 1.18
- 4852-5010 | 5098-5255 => 1.02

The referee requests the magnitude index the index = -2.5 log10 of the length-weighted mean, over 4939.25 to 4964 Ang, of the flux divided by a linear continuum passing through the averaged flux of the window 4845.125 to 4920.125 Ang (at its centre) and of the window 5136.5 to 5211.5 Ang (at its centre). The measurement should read -0.12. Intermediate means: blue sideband 20.9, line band 22.7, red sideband 18.4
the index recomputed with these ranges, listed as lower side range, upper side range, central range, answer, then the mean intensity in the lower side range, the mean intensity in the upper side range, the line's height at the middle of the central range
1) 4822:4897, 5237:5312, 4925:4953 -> -0.08 mag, 20.8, 22.6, 21.2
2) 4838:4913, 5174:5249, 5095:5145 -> 0.04 mag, 21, 20.2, 20.4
